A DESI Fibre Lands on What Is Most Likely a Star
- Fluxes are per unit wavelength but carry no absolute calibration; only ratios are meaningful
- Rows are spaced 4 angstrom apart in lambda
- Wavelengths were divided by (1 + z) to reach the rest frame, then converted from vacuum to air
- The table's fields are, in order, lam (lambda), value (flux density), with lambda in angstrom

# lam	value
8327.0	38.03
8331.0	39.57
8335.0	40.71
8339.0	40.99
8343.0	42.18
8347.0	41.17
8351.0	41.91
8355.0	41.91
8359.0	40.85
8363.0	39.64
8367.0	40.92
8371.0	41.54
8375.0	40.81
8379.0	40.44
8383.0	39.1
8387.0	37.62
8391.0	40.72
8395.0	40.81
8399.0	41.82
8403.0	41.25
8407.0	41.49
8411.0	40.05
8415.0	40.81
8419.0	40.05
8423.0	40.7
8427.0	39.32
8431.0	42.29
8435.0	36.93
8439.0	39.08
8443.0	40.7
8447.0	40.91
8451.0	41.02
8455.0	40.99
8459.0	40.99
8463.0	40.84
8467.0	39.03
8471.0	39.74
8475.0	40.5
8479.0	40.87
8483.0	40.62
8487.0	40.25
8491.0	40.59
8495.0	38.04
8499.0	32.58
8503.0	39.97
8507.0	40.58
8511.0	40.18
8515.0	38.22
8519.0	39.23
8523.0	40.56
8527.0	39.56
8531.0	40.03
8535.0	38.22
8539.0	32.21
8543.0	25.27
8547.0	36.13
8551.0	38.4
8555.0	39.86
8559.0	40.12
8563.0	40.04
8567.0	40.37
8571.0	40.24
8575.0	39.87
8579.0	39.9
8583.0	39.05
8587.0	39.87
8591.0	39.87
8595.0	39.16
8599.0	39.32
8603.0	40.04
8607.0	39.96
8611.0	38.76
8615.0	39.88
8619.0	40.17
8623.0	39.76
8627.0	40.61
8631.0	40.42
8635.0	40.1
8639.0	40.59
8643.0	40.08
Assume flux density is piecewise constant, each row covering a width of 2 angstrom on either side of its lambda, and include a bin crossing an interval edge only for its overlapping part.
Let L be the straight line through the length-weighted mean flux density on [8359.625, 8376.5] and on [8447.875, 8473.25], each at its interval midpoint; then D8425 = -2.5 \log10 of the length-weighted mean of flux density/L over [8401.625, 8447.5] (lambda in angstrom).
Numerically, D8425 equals 0.008 mag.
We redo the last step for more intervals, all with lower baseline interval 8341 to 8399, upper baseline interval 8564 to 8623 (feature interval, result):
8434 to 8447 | 0.03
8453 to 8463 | -0.02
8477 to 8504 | 0.03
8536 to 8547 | 0.28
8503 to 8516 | 0.01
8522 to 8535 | 0.01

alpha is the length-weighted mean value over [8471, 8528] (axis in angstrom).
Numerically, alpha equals 39.4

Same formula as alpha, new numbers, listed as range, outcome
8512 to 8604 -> 38.5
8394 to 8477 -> 40.4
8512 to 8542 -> 37.9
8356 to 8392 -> 40.2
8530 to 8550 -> 34.3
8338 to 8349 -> 41.5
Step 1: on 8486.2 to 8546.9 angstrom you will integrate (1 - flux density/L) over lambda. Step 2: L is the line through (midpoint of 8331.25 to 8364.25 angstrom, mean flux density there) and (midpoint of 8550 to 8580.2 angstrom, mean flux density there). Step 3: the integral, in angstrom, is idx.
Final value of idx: 3.89 angstrom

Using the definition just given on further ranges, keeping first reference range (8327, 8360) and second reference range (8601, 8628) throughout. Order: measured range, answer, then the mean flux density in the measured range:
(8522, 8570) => 3.1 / 37.6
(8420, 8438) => 0.4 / 39.8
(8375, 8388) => 0.4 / 39.4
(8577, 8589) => 0.1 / 39.6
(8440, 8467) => -0.1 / 40.7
